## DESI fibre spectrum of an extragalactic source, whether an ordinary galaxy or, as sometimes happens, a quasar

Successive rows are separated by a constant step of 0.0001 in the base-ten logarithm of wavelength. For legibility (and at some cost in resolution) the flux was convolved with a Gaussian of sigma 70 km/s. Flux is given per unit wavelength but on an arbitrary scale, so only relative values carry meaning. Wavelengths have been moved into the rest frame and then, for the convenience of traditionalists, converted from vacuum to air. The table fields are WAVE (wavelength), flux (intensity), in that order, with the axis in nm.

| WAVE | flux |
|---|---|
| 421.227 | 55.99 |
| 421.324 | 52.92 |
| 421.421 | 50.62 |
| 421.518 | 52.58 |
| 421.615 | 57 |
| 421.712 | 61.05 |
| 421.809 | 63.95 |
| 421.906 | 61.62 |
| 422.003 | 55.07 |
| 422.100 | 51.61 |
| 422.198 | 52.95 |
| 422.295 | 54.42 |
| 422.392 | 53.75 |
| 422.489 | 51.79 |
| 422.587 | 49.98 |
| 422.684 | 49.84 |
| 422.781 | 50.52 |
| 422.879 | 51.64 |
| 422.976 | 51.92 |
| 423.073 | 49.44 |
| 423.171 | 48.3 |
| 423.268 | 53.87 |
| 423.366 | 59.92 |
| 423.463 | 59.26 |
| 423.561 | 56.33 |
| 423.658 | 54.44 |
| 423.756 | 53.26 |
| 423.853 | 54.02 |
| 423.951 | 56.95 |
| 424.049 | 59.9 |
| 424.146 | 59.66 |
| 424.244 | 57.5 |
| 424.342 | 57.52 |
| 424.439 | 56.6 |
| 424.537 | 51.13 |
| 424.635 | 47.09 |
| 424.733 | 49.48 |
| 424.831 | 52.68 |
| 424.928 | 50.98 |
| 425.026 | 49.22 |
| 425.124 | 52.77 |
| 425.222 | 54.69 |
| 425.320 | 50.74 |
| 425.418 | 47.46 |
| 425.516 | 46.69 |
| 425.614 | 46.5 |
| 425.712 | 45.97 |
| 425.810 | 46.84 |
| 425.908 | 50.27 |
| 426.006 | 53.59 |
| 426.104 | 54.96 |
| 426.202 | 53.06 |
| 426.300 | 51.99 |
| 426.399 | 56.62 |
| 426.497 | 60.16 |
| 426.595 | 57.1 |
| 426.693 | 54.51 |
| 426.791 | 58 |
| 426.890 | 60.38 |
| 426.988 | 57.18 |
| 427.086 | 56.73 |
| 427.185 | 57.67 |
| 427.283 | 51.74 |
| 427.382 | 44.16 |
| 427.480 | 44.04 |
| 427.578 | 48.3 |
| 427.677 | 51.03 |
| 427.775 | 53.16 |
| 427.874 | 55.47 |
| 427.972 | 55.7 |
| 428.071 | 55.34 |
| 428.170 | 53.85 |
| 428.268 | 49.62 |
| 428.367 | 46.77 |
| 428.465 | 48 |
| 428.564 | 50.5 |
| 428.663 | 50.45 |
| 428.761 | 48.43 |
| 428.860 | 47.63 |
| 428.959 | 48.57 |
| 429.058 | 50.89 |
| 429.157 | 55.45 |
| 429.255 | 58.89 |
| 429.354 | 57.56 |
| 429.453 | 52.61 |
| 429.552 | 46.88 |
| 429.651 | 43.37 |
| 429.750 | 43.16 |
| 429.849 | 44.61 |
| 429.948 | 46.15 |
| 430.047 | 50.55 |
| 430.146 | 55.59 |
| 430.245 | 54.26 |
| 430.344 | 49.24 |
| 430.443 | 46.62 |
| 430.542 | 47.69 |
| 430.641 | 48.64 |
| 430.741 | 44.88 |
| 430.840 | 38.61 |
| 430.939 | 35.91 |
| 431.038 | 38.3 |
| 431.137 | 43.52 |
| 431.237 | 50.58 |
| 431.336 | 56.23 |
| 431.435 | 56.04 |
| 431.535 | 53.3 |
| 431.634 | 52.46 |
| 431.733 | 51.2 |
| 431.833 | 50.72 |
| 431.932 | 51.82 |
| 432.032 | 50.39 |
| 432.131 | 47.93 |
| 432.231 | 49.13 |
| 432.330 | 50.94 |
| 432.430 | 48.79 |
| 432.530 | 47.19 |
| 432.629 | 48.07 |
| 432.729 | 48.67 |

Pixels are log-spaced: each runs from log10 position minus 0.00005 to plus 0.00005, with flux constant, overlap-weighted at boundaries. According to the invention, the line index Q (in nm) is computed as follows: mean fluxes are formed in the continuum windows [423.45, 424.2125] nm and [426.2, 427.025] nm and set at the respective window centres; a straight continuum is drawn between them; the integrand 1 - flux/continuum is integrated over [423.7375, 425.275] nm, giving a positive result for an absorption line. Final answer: 0.07 nm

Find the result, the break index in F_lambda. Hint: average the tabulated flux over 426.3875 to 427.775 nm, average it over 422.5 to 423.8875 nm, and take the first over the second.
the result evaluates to 1.0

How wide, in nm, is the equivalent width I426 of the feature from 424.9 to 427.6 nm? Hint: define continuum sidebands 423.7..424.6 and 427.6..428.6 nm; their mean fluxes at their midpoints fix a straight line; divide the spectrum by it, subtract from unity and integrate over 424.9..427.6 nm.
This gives 0.08 nm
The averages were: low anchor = 56.1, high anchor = 51.8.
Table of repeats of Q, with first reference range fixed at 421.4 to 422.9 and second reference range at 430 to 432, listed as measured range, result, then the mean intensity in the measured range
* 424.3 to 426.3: 0.06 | 50.9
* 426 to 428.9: -0.10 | 52.9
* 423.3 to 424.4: -0.08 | 57.1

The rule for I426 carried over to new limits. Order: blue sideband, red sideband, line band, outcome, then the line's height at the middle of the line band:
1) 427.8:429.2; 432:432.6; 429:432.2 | 0.051 nm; 50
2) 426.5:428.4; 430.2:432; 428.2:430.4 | 0.036 nm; 50.8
